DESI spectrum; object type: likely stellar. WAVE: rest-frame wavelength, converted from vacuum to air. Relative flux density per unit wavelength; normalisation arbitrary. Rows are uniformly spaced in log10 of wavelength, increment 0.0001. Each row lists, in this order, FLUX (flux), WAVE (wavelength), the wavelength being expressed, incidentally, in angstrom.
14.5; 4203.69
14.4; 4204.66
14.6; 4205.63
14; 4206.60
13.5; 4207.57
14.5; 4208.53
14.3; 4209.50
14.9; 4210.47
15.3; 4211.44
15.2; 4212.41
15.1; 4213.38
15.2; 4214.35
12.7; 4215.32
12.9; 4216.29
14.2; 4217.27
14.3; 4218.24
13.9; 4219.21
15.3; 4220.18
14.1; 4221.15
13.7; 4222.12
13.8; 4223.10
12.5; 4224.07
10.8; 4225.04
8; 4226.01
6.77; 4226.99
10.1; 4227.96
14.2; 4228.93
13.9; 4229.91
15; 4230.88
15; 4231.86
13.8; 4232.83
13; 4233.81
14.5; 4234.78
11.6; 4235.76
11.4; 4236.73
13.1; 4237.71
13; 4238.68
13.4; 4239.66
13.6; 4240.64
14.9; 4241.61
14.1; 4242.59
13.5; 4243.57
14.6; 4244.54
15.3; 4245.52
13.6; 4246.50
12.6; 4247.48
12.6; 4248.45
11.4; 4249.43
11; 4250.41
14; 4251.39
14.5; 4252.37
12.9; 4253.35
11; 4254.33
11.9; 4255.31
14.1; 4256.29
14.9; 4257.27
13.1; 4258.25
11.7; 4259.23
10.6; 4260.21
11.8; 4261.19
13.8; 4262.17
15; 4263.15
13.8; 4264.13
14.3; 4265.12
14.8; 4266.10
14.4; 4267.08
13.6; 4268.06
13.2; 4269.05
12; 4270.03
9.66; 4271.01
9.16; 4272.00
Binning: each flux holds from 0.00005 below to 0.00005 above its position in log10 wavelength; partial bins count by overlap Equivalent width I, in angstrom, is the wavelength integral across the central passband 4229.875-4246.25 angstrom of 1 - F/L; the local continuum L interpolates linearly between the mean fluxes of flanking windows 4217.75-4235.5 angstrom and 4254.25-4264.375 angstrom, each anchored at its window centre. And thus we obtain -1.0 angstrom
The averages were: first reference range 12.9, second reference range 12.9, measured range 13.7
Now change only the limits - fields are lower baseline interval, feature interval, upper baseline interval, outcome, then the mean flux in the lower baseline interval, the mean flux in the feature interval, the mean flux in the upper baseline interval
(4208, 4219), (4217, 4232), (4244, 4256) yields 1.3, 14.4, 12.8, 13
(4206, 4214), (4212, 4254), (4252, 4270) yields 2.3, 14.6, 13.2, 13.3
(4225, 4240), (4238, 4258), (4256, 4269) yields -0.6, 12.4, 13.3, 13.5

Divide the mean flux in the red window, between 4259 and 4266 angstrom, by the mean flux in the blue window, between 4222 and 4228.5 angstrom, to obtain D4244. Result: 1.23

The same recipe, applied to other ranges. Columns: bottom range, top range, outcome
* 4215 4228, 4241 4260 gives 1.06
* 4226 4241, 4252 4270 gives 1.05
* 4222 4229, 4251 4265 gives 1.20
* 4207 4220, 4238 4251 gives 0.93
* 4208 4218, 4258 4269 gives 0.93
